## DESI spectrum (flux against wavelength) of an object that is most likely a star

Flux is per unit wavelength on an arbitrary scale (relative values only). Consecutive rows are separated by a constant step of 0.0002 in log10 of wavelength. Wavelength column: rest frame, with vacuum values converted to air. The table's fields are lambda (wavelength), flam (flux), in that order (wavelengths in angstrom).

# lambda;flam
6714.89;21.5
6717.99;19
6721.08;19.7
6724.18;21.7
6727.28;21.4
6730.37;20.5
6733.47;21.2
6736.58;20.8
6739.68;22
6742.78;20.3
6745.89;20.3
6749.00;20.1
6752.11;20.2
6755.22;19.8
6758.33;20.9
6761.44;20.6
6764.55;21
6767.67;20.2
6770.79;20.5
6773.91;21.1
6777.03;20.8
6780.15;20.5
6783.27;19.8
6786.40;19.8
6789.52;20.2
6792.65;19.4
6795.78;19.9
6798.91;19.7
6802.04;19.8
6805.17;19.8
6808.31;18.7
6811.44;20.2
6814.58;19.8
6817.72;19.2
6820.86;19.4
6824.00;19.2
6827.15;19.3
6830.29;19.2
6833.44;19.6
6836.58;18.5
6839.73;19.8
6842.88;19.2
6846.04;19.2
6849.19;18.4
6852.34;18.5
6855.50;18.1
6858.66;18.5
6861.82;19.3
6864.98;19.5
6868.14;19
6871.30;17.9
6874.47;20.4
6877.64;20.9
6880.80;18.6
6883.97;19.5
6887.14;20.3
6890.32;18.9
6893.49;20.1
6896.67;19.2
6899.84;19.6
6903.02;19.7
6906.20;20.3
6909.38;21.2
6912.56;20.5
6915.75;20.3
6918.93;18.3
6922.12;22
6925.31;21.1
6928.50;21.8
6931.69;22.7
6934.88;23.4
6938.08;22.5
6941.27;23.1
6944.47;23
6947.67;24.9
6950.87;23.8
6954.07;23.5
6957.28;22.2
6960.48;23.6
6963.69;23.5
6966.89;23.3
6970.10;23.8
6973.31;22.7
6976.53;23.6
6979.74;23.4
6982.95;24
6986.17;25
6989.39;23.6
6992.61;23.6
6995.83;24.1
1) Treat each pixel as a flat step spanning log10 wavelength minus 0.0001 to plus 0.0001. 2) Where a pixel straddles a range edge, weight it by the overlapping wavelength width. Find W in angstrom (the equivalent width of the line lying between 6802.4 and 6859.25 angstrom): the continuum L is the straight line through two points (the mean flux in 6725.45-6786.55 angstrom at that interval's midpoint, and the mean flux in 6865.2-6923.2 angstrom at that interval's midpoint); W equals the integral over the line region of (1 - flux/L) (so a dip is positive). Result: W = 2.82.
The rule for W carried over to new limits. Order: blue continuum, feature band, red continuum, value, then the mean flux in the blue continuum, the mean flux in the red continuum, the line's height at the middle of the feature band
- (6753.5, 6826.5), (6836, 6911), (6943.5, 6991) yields 8.0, 20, 23.6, 21.7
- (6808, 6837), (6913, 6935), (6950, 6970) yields 1.1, 19.4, 23.3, 22.3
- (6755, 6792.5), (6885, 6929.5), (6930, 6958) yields 4.8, 20.4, 23.3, 22.6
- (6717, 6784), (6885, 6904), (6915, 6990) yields 2.2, 20.6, 22.9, 22.2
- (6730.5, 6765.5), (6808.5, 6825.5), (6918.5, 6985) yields 1.5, 20.6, 23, 21.4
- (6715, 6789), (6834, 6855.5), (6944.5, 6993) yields 2.9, 20.5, 23.6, 21.9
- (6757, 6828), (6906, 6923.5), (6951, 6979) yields 1.5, 20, 23.3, 22.3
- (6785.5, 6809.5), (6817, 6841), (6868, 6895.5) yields 0.4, 19.7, 19.5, 19.6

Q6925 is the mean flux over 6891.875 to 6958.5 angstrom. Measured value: 21.6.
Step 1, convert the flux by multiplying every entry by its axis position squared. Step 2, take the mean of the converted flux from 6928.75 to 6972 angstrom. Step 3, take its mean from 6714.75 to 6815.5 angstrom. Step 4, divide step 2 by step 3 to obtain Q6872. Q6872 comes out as 1.2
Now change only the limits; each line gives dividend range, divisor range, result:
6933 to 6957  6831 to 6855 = 1.27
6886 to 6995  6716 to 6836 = 1.16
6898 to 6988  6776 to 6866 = 1.20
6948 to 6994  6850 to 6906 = 1.25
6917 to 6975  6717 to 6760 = 1.17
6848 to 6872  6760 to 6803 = 0.94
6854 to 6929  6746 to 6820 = 1.02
